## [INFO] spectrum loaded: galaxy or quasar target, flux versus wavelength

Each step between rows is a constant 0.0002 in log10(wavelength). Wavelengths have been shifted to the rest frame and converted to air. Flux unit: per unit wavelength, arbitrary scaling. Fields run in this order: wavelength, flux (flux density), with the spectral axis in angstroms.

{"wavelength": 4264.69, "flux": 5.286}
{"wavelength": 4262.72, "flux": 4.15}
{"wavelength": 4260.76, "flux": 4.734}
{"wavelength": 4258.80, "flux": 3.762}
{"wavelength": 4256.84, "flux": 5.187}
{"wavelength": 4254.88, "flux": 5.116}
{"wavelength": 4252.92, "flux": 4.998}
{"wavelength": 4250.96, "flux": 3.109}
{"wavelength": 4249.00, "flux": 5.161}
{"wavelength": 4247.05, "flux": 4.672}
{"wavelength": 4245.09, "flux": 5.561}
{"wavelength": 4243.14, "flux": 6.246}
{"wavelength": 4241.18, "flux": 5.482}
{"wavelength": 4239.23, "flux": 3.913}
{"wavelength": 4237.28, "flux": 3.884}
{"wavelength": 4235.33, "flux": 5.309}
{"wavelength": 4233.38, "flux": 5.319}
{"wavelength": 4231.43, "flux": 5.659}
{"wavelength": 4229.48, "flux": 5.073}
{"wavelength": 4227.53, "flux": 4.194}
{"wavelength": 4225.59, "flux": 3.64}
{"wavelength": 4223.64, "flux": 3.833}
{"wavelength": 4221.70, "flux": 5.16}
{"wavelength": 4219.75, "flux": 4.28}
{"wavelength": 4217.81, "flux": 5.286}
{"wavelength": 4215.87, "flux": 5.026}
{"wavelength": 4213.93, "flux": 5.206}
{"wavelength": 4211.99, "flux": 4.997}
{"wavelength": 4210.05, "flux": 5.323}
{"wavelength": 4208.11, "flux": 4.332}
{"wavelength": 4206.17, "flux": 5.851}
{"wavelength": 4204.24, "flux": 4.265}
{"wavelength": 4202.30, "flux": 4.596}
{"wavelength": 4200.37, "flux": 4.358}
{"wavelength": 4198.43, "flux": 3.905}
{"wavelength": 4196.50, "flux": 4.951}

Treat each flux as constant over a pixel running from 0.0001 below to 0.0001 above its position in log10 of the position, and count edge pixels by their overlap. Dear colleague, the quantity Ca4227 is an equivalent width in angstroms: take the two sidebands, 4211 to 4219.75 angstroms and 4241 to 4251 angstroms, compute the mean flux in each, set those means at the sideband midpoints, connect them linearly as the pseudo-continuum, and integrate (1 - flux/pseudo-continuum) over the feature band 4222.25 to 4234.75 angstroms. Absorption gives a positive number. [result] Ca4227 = 1.1 angstroms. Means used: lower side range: 5.04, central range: 4.66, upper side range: 5.18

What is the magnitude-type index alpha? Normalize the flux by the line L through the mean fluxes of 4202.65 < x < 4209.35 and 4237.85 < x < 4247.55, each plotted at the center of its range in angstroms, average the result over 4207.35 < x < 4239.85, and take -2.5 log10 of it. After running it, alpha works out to 0.051 mag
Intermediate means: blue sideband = 4.81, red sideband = 5.14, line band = 4.74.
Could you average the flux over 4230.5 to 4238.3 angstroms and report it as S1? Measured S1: 5.03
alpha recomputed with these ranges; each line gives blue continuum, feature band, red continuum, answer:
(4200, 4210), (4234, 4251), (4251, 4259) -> -0.05 mag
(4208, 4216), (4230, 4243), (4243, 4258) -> -0.01 mag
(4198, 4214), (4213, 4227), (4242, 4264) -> 0.04 mag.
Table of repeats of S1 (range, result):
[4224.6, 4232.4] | 4.64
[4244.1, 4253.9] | 4.7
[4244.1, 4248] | 5.12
